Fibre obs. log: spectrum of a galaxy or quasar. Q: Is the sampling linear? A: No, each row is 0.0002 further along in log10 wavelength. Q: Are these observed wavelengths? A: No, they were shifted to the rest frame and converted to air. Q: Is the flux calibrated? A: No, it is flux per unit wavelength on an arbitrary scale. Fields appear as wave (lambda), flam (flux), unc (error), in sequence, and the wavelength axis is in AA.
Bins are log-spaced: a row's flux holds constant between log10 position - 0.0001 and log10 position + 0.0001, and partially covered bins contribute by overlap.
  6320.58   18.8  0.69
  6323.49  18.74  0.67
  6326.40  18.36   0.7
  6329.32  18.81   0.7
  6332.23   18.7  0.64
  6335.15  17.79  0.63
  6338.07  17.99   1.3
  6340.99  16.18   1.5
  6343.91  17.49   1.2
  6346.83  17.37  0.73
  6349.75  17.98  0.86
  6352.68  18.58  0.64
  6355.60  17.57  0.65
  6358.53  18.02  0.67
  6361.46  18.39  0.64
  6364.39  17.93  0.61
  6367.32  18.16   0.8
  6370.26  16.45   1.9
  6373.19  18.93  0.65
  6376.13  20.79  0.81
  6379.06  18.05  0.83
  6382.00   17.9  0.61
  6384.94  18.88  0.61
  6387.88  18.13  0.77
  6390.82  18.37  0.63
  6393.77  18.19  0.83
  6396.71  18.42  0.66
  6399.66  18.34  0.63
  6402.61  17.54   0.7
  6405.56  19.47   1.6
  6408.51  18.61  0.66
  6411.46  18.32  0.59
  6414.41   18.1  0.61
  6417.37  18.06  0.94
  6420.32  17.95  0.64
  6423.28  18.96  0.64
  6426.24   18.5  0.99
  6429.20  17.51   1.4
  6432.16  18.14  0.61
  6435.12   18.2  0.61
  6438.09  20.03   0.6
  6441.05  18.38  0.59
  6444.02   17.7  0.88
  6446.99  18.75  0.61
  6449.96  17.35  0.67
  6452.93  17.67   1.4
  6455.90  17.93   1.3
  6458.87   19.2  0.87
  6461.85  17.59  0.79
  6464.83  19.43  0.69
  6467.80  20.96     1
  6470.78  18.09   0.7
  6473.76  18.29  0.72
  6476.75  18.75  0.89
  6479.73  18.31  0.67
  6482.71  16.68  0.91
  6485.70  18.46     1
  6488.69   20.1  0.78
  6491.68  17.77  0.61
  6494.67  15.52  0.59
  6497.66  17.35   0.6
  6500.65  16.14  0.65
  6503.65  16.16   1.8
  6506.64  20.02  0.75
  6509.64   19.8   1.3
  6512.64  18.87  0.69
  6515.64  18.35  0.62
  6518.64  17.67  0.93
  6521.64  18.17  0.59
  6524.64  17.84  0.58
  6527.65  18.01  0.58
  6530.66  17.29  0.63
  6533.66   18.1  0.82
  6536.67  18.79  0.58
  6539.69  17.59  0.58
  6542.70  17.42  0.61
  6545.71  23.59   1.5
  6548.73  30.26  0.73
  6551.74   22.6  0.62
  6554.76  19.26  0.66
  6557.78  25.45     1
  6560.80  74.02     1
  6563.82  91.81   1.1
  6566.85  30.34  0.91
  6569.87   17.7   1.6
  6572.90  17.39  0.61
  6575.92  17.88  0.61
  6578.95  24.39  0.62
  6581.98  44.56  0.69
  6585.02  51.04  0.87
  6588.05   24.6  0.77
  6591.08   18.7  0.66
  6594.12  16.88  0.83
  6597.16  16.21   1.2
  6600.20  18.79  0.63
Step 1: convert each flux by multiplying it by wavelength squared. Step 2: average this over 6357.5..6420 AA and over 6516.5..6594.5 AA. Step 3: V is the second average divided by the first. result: 1.58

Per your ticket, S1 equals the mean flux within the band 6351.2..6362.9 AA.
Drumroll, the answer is 18.1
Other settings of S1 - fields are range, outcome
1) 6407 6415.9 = 18.3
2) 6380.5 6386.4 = 18.4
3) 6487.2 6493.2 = 18.9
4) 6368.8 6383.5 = 18.4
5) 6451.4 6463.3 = 18.1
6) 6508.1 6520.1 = 18.7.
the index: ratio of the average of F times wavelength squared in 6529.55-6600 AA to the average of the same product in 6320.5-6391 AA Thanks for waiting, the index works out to 1.67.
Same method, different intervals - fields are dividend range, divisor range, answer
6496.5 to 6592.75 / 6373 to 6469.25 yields 1.45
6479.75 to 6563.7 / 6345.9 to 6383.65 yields 1.29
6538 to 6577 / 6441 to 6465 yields 1.78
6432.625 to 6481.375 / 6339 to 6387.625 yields 1.06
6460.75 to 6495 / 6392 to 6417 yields 1.03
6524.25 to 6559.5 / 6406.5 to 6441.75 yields 1.18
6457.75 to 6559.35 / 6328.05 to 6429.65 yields 1.09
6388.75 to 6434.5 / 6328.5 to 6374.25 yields 1.04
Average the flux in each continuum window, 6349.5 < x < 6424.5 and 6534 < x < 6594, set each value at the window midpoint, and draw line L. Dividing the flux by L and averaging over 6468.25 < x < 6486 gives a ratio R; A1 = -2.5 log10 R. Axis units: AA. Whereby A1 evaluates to 0.32 mag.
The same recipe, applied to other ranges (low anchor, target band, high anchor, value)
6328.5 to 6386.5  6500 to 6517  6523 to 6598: 0.35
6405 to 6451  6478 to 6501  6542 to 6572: 0.44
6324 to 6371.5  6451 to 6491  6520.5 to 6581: 0.26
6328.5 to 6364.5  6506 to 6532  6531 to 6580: 0.42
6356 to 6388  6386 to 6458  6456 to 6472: 0.02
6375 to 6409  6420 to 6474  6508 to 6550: 0.02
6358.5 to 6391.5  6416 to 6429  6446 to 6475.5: 0.01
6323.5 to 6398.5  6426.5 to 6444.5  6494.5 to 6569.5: 0.15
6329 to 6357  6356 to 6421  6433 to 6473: -0.01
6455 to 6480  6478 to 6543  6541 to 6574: 0.38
